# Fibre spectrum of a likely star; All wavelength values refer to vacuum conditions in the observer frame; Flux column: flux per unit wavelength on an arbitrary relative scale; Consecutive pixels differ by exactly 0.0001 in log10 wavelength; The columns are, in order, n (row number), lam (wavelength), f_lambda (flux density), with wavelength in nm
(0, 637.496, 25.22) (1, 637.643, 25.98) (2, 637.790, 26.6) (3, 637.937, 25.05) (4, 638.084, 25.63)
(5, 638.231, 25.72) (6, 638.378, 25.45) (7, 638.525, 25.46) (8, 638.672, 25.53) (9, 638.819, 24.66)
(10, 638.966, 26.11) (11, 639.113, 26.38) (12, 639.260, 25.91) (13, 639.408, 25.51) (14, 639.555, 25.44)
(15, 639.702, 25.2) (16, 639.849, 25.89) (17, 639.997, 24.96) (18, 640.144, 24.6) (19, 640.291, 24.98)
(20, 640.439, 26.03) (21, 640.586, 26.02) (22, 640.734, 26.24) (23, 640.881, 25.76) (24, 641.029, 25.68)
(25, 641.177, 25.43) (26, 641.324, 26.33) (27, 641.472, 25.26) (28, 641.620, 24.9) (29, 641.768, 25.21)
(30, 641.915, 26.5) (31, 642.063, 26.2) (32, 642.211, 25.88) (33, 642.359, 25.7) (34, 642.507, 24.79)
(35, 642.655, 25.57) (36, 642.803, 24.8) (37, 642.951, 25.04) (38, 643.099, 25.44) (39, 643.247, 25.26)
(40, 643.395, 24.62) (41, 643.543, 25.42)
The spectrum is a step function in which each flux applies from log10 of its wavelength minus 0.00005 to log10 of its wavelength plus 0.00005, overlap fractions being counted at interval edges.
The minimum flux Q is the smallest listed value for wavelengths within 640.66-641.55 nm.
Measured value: 25.26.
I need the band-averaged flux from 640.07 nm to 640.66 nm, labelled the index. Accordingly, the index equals 25.4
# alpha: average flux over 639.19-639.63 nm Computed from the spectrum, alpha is 25.6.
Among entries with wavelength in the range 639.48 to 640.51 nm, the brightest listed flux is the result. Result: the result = 26.03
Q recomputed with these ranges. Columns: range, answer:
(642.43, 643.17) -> 24.79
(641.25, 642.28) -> 24.9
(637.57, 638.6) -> 25.05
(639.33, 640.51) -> 24.6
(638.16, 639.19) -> 24.66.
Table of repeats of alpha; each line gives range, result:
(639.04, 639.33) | 26.2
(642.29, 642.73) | 25.3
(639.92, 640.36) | 24.9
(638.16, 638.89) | 25.4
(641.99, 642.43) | 25.9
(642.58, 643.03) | 25.1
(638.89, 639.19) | 26.3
